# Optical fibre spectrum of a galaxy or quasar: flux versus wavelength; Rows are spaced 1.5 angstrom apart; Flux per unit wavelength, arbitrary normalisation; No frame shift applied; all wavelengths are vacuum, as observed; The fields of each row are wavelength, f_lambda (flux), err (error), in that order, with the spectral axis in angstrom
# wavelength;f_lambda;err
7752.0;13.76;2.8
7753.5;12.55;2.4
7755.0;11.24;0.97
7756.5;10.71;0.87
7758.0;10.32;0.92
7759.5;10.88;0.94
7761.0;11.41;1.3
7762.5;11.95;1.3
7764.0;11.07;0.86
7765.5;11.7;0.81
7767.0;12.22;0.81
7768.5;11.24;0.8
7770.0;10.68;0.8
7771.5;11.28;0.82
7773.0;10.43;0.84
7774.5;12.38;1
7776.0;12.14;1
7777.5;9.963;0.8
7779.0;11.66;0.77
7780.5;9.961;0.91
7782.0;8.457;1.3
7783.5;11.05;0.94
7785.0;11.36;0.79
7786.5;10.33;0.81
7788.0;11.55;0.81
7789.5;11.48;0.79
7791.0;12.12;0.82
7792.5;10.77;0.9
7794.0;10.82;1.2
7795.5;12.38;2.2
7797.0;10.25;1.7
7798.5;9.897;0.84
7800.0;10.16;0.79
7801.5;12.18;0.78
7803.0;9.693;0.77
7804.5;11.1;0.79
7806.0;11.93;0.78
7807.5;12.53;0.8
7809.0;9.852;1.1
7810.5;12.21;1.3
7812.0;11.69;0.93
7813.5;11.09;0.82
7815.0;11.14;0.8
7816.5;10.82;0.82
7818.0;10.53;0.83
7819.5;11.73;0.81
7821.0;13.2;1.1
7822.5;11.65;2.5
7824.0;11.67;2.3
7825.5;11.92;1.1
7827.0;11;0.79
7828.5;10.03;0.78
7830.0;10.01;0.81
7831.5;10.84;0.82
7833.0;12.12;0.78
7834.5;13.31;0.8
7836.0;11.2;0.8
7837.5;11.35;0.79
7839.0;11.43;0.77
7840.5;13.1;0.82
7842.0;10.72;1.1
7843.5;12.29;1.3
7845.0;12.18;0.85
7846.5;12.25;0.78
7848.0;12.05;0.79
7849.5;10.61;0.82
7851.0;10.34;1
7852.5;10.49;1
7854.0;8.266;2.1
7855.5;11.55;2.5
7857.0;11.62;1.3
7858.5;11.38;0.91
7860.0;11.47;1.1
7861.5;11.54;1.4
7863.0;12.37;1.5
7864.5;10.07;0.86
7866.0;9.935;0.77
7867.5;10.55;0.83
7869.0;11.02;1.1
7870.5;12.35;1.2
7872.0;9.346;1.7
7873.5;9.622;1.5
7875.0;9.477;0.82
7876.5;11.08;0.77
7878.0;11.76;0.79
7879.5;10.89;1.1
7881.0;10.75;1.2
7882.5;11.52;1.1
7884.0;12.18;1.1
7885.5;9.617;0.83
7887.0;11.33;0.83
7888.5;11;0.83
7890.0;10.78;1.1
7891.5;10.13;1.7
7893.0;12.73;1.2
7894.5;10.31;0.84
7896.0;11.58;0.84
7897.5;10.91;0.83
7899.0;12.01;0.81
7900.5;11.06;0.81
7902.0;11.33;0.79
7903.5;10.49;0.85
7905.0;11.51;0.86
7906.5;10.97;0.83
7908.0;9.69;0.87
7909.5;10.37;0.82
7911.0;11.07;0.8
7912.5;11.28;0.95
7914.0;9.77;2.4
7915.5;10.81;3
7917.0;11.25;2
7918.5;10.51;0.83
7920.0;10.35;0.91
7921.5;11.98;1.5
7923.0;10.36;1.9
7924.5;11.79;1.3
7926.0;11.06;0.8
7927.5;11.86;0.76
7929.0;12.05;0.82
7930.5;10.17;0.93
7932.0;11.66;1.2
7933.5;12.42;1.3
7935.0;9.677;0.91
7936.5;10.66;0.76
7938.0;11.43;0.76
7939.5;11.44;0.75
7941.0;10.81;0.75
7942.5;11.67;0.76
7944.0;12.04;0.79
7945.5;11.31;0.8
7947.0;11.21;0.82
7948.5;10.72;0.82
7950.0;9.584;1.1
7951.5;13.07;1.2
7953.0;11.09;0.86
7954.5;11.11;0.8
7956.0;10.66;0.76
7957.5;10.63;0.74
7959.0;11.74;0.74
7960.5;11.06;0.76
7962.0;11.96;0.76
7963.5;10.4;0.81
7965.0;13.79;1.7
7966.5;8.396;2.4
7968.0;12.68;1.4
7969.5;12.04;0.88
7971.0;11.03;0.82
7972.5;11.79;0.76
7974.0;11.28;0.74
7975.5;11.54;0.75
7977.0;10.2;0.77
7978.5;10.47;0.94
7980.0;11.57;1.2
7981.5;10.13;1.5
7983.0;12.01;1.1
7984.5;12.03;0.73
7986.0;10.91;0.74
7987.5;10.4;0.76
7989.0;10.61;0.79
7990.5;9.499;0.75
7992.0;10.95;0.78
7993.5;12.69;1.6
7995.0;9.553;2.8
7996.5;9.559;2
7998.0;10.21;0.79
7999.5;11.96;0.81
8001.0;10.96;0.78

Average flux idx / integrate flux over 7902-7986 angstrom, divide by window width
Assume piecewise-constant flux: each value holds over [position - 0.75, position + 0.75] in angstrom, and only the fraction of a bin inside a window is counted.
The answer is 11.1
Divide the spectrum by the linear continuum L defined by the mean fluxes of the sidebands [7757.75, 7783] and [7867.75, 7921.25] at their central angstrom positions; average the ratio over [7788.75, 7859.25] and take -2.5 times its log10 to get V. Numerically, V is -0.03 mag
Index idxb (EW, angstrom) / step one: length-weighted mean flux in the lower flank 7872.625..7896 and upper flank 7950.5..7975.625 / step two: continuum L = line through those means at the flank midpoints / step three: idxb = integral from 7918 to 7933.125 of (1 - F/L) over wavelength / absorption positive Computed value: -0.1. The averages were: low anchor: 10.9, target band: 11.2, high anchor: 11.4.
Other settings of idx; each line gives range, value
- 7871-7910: 10.9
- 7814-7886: 11.2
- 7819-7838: 11.5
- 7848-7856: 10.4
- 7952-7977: 11.3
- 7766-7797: 11.1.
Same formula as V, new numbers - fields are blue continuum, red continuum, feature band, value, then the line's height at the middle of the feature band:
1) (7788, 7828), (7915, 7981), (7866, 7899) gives 0.03 mag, 11.3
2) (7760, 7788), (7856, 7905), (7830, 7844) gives -0.06 mag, 11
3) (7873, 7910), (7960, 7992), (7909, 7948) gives -0.01 mag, 11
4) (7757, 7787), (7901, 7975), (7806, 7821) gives -0.03 mag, 11.1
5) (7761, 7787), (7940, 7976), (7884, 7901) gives 0.01 mag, 11.2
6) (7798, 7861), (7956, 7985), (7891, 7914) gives 0.03 mag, 11.3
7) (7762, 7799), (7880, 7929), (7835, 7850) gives -0.07 mag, 11.1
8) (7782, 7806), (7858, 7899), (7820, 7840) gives -0.06 mag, 11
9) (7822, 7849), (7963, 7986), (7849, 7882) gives 0.08 mag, 11.5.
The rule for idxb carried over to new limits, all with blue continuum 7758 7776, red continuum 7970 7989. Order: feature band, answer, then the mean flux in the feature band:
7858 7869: 0.21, 11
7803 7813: -0.07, 11.4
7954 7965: -0.13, 11.3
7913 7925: 0.36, 10.8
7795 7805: 0.50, 10.8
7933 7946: -0.11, 11.3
